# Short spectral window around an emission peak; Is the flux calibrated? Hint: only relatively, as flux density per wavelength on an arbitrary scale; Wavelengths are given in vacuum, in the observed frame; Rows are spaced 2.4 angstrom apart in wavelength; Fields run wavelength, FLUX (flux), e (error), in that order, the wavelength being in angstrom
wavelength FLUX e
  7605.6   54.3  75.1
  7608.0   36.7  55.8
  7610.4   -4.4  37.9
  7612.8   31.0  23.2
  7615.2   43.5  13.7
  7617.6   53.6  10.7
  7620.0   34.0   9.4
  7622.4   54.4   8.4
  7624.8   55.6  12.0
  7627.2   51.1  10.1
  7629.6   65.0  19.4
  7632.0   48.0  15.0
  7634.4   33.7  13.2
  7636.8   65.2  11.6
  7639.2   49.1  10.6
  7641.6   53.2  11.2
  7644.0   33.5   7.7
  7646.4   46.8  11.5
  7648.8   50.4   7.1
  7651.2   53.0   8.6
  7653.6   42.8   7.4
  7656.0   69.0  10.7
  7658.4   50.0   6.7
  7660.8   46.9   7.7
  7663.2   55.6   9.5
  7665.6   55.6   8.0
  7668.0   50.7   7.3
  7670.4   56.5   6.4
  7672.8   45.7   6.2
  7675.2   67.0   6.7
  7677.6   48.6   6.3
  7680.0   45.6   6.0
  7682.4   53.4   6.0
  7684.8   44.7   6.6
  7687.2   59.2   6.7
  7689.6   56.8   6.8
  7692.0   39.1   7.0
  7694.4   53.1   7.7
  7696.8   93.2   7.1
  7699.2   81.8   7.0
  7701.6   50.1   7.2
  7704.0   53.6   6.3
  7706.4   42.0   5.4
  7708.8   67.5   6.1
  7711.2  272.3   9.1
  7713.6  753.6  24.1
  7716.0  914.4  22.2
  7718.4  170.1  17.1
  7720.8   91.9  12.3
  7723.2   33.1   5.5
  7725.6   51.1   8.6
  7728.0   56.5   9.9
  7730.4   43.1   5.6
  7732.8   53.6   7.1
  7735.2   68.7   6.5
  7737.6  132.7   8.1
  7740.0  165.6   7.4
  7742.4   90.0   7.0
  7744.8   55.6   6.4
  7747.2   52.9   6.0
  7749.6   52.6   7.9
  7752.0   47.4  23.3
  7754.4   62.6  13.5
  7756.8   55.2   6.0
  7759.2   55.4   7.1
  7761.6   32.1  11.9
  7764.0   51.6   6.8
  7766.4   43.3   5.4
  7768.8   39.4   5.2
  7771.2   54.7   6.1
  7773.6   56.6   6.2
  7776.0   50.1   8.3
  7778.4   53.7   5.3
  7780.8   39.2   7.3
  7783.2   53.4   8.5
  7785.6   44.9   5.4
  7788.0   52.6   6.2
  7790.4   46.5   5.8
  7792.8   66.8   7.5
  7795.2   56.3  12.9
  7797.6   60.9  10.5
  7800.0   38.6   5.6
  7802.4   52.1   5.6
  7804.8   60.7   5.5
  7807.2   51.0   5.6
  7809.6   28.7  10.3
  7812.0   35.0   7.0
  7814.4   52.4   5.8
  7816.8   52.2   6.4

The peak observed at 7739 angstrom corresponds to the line [N II]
